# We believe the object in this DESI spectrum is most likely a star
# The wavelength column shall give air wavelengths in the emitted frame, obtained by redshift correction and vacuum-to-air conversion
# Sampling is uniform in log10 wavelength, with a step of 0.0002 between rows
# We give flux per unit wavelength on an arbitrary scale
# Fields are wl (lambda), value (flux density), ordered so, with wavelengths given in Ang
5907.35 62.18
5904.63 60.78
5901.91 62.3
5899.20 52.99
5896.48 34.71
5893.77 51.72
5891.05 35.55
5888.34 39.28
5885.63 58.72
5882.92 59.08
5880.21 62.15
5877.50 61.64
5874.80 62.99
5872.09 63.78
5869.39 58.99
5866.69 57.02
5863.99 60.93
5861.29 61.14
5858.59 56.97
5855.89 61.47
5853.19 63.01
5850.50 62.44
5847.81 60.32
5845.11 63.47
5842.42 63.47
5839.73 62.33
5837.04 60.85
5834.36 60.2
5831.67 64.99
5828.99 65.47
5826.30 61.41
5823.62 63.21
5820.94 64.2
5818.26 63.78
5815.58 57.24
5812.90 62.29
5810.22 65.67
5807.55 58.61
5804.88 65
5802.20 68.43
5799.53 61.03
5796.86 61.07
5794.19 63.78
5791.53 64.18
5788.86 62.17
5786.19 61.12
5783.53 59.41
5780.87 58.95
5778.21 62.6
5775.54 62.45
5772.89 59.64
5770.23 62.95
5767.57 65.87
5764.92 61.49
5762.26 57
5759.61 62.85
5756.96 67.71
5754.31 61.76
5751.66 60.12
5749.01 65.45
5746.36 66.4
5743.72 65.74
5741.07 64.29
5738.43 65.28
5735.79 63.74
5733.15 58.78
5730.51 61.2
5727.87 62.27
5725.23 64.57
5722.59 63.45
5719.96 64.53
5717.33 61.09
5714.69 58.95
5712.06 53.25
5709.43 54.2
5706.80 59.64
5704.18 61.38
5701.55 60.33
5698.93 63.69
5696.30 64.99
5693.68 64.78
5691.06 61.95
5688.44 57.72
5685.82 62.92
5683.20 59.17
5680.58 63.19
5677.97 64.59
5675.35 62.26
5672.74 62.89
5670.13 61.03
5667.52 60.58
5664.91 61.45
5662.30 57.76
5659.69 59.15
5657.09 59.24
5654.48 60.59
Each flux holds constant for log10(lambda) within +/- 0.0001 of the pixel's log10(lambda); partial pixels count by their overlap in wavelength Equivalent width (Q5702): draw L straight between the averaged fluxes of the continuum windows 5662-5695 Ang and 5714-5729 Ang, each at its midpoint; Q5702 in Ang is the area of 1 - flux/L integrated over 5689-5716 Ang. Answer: 0.8 Ang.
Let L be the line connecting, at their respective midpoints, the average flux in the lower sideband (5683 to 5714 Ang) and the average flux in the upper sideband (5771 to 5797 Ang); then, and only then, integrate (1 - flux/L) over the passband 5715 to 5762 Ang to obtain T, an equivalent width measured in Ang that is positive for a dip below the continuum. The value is -1.8 Ang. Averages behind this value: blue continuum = 60.4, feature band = 63.2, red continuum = 61.6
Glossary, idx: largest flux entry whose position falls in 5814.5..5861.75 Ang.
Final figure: 65.47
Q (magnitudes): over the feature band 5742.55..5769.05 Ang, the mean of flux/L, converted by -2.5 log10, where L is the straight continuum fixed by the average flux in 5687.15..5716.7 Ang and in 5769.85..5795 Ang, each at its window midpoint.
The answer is -0.04 mag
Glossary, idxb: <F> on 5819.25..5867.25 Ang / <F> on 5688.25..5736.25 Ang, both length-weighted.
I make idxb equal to 1.0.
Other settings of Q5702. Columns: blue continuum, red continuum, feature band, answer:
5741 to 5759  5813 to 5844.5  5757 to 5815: 1.15 Ang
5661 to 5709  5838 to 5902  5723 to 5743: -0.84 Ang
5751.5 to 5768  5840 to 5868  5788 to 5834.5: -1.01 Ang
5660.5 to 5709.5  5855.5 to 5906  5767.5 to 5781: -0.72 Ang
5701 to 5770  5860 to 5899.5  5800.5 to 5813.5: -1.25 Ang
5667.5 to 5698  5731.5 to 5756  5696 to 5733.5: 1.29 Ang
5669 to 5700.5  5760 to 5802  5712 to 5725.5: 0.17 Ang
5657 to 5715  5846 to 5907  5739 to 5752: -1.15 Ang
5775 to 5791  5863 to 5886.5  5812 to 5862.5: -0.96 Ang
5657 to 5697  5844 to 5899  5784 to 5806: -1.74 Ang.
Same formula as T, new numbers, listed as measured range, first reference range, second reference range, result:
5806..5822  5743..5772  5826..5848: 0.2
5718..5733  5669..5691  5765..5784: -0.2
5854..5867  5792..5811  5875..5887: 0.3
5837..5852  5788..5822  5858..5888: -0.3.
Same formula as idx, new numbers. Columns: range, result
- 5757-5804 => 68.43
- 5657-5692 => 64.59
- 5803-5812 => 65.67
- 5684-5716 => 64.99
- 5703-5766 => 67.71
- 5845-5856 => 63.47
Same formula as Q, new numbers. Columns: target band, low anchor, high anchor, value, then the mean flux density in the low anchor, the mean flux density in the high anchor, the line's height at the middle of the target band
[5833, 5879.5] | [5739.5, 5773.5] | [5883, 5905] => -0.15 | 63.3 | 49.6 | 53.3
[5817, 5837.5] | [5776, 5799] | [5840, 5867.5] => -0.03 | 61.7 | 61.1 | 61.3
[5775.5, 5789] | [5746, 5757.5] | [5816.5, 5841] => 0.05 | 63.8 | 62.9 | 63.5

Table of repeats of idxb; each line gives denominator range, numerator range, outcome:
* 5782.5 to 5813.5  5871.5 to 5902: 0.85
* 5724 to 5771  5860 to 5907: 0.88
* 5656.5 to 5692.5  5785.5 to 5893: 0.99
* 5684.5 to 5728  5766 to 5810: 1.02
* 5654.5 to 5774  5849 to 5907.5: 0.92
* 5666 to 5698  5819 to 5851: 1.01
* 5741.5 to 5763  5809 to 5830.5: 0.99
